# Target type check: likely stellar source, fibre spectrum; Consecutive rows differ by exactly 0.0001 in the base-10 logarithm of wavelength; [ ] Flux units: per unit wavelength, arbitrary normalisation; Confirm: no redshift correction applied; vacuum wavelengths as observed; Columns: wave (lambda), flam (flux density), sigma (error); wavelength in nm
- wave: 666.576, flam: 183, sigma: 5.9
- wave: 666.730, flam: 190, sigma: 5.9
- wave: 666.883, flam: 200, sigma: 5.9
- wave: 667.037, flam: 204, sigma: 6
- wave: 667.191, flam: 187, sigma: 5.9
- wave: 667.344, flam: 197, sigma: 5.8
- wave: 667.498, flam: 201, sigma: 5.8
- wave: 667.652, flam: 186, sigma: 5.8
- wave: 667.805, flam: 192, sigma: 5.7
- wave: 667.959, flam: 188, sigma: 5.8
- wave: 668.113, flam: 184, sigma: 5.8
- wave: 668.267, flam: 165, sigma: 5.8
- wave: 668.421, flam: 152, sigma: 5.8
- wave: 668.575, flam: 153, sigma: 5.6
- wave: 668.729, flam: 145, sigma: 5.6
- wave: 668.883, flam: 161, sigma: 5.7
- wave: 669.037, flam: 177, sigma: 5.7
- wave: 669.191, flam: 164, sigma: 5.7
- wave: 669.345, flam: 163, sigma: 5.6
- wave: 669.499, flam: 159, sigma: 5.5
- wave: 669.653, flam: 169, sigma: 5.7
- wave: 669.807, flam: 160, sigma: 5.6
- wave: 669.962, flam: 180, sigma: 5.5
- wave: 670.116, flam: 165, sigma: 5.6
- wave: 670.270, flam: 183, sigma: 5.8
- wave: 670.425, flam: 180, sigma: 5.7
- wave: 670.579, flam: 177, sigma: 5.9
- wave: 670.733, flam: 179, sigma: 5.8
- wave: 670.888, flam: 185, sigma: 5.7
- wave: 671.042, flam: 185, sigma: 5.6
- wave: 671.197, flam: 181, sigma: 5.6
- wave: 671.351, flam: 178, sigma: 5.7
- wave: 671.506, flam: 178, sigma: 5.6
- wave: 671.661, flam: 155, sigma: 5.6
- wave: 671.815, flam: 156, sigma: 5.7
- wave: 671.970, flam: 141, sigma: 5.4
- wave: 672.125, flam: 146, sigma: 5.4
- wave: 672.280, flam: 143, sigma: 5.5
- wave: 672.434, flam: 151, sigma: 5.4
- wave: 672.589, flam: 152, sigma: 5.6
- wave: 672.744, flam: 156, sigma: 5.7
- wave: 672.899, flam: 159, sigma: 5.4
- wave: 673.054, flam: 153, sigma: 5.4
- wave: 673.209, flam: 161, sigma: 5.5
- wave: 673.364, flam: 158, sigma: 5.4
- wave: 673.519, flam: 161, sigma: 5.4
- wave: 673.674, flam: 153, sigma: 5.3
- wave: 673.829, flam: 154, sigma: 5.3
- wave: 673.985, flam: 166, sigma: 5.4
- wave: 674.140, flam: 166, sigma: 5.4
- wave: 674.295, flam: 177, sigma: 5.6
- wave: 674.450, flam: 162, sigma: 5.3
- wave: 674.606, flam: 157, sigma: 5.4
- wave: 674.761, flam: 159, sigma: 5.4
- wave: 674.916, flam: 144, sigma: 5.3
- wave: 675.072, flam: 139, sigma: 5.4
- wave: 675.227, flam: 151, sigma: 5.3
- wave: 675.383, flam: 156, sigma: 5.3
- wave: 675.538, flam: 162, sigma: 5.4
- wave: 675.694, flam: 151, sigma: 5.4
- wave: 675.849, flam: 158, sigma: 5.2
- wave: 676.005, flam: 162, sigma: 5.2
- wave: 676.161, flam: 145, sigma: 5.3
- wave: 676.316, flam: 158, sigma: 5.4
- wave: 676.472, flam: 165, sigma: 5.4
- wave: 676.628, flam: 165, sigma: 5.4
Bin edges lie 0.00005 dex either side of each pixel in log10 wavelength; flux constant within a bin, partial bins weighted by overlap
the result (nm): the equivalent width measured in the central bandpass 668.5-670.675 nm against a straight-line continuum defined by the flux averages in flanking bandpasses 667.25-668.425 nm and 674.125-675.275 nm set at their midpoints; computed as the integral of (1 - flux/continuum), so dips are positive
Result 0.13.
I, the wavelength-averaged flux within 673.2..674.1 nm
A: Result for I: 159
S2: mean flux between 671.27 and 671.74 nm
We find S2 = 171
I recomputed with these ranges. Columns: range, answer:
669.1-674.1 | 164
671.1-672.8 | 158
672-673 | 151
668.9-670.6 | 170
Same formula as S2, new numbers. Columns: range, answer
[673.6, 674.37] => 163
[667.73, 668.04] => 190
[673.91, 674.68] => 166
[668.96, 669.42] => 168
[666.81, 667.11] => 202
